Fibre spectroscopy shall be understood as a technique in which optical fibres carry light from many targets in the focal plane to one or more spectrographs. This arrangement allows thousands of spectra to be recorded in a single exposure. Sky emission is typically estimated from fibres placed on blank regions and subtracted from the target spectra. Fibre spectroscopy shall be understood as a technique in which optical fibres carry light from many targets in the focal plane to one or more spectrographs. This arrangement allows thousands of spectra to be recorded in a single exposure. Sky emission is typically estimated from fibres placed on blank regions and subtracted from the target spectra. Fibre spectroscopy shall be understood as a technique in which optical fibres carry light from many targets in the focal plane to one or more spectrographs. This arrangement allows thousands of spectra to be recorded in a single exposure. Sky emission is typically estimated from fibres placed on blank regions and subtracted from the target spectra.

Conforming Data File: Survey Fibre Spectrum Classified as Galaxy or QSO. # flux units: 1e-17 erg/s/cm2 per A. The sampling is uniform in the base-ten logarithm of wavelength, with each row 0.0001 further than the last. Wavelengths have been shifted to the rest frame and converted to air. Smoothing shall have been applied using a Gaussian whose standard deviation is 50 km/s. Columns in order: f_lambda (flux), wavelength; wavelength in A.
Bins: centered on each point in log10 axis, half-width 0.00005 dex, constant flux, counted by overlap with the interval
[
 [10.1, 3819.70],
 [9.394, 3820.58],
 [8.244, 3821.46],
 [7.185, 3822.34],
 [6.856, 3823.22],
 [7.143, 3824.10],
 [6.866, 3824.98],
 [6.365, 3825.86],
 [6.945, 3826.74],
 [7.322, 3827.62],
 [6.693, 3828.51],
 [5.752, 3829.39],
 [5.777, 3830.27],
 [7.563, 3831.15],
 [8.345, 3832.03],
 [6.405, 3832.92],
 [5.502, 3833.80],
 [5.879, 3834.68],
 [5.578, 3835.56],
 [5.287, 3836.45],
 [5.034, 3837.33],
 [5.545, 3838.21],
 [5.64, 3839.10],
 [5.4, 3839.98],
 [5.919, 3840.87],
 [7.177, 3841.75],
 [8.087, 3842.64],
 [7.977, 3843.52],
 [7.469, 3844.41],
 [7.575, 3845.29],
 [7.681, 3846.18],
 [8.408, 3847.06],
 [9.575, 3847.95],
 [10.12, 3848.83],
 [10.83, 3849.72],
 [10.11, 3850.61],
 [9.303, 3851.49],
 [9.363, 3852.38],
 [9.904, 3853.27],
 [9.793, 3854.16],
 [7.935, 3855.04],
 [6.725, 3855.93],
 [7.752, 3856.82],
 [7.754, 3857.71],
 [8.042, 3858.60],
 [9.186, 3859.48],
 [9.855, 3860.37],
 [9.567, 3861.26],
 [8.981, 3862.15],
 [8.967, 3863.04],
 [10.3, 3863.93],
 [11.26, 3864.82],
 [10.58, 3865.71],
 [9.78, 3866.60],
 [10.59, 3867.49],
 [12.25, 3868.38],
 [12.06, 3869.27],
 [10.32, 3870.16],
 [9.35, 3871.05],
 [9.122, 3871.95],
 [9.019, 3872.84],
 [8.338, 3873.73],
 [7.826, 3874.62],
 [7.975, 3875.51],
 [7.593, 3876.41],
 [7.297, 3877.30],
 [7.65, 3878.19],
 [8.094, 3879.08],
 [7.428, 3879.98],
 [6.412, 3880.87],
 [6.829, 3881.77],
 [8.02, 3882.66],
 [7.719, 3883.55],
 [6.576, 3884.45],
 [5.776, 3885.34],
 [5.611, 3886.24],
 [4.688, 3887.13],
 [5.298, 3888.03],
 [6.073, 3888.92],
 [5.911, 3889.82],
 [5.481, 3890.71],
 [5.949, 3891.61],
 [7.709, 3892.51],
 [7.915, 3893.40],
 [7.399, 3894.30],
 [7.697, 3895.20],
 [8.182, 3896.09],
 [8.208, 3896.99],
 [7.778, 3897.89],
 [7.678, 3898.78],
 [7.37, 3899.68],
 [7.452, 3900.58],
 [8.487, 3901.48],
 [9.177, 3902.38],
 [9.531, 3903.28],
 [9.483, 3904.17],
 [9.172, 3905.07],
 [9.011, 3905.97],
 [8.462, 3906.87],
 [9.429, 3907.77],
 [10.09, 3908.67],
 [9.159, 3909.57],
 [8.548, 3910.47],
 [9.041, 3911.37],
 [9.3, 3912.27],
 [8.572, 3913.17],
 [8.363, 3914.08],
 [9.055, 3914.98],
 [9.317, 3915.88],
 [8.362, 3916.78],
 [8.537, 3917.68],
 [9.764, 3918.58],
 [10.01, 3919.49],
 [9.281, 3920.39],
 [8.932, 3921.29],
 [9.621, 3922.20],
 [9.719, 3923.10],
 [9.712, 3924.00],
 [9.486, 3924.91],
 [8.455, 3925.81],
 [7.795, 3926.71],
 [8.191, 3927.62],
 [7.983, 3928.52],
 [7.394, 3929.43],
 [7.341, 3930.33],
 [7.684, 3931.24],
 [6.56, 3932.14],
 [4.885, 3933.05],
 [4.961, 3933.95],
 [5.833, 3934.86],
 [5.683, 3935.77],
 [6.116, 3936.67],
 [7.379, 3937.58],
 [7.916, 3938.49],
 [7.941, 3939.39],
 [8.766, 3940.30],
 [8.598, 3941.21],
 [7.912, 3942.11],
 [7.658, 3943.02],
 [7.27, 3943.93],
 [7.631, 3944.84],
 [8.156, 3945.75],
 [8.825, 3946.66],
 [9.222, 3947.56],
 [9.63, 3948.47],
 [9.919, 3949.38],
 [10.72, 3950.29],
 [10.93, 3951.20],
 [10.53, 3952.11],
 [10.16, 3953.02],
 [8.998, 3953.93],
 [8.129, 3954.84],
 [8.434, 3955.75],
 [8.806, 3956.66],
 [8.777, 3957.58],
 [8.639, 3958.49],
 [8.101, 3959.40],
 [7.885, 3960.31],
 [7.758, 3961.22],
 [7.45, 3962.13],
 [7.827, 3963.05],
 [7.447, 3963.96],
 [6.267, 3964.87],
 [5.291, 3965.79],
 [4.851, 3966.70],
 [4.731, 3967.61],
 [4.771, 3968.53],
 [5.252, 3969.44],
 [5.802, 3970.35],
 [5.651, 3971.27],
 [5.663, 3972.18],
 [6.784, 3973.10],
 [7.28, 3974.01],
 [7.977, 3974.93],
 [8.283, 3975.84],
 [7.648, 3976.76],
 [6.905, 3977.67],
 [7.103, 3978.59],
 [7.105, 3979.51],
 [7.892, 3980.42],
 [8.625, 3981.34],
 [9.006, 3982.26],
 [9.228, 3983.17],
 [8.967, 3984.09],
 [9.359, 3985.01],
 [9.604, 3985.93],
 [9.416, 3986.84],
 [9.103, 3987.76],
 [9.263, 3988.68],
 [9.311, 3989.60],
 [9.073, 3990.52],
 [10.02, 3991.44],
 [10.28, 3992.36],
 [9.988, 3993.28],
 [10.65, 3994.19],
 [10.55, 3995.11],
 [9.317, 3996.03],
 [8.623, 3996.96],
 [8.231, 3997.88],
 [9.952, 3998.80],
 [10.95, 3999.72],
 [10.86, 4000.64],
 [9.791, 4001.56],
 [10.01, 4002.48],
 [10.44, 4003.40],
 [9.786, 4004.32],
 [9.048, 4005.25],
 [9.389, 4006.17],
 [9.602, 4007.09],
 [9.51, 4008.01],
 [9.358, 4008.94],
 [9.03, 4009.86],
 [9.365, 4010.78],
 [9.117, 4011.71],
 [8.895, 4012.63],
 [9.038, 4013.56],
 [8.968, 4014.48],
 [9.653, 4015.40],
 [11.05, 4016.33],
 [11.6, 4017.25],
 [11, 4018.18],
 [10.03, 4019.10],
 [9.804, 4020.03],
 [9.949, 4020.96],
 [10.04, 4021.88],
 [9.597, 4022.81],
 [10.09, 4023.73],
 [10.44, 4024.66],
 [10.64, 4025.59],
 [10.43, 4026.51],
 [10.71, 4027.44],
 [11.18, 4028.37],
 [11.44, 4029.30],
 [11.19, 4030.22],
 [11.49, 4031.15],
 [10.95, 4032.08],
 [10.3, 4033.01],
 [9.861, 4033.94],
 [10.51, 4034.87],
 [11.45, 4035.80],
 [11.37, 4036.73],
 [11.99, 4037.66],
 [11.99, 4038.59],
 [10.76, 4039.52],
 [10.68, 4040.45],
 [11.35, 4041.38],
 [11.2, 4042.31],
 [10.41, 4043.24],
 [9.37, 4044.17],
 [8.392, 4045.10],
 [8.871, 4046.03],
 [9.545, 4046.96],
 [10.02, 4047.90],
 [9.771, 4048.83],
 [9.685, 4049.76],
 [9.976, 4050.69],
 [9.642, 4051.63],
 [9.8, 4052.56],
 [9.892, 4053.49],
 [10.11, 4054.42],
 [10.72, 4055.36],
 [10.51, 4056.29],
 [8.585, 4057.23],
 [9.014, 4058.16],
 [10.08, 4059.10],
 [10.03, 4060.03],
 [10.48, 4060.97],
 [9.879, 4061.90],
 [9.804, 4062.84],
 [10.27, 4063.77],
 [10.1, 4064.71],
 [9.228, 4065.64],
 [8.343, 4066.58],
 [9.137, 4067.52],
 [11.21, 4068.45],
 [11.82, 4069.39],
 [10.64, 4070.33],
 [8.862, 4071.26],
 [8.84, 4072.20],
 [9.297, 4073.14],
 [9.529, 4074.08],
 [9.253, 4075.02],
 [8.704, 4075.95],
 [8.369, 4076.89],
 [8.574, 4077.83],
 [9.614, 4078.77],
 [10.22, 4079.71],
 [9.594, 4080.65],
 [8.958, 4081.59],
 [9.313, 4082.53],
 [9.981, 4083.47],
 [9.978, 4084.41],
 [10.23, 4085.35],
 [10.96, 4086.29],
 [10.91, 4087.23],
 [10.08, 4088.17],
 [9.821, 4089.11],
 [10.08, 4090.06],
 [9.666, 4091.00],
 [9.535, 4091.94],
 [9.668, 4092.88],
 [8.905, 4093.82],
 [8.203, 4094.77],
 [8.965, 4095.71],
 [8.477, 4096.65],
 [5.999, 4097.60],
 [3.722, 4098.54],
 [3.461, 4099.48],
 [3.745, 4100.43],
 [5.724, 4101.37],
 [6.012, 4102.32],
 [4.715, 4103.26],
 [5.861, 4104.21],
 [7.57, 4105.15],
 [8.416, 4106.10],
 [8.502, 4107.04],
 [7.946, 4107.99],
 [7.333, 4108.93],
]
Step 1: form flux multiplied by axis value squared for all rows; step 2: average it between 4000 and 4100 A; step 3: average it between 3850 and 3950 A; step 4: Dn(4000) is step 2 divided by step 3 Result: 1.3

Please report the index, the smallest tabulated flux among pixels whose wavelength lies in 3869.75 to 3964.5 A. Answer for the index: 4.688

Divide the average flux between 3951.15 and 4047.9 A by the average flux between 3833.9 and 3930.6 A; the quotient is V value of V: 1.12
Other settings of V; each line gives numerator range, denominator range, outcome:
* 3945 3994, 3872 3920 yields 1.03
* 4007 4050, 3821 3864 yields 1.34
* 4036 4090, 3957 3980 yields 1.45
